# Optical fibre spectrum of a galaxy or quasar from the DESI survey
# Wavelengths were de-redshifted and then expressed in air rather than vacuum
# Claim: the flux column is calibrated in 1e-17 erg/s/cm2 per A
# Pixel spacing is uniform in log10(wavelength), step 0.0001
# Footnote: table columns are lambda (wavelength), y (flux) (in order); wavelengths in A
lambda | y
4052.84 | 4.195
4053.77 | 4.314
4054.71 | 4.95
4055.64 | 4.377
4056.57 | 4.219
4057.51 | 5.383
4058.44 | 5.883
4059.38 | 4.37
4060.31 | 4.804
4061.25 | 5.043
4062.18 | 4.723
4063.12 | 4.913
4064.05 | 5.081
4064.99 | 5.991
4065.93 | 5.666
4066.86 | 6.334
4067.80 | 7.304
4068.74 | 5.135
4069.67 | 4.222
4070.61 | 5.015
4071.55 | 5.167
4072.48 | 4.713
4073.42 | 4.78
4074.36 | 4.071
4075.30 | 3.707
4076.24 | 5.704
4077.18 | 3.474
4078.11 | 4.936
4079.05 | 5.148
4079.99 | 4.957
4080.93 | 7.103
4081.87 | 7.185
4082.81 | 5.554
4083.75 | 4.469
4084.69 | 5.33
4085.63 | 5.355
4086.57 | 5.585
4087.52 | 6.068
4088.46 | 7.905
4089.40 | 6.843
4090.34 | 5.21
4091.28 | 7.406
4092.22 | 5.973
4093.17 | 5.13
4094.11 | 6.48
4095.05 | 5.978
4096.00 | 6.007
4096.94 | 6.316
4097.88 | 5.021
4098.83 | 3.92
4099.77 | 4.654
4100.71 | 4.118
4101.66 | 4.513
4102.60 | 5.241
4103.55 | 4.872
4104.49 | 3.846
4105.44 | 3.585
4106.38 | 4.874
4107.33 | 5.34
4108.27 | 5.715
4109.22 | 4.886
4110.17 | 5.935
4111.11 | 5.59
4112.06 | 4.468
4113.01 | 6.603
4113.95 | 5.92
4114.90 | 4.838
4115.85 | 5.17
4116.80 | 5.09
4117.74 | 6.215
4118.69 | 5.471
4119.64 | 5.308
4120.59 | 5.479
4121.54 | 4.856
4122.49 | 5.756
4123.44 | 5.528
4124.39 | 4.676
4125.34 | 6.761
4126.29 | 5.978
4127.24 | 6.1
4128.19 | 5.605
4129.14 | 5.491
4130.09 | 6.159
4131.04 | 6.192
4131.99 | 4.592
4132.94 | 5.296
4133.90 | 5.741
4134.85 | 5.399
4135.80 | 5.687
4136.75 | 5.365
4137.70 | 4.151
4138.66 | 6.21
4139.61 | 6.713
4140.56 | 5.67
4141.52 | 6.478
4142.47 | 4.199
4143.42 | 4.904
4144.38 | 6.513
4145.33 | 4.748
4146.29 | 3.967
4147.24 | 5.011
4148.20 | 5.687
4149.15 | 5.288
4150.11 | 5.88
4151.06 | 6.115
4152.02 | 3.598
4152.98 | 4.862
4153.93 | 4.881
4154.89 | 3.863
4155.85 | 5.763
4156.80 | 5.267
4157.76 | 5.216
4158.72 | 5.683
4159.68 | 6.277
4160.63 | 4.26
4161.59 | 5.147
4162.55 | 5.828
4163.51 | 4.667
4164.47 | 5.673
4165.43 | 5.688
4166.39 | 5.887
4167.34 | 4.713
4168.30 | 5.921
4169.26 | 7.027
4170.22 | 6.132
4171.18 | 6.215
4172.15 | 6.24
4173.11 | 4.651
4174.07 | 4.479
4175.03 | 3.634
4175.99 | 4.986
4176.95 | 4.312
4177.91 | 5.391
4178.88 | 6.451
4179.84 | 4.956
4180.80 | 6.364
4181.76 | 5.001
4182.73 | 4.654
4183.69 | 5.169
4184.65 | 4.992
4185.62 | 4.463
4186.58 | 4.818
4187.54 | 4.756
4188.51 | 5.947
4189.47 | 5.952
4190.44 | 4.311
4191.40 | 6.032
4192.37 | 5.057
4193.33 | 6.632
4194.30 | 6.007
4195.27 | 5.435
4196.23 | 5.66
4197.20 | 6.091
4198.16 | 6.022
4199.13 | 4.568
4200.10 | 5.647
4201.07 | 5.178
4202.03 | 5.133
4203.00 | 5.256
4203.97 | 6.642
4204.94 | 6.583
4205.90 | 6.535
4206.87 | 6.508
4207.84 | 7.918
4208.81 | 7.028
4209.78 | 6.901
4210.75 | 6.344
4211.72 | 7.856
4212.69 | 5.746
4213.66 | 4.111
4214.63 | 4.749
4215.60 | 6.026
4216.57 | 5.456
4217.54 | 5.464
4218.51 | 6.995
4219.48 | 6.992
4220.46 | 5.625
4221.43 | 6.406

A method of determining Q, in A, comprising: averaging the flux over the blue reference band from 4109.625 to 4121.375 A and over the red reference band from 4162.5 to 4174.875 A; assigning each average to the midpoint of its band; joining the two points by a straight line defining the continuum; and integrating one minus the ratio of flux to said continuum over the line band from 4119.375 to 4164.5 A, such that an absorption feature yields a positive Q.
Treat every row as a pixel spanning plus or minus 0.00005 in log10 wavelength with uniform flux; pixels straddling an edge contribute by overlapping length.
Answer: 1.2 A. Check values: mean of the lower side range 5.49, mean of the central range 5.38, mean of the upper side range 5.56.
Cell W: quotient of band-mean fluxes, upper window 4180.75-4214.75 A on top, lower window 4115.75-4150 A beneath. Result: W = 1.0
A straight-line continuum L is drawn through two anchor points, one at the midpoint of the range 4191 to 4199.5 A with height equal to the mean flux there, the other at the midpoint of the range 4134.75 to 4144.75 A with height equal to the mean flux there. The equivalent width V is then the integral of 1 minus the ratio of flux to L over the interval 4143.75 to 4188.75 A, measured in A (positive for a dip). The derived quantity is 3.2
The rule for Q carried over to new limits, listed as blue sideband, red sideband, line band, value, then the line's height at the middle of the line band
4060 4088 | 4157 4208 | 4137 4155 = 0.7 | 5.42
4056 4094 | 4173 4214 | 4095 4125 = 1.6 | 5.46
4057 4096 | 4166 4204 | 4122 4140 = -0.7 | 5.44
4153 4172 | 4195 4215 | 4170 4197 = 2.0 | 5.74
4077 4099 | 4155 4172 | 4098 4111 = 2.2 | 5.74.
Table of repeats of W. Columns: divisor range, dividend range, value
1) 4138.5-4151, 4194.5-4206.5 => 1.05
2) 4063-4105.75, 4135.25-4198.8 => 1.00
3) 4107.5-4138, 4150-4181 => 0.97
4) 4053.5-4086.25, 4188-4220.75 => 1.16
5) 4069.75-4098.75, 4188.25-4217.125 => 1.07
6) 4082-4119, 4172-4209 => 1.01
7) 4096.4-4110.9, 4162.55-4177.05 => 1.11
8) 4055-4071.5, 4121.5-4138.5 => 1.07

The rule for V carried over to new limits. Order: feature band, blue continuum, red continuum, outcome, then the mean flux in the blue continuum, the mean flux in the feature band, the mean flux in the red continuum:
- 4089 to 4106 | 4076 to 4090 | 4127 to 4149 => 1.1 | 5.71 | 5.28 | 5.46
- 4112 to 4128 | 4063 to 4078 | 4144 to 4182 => -1.1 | 5.08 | 5.57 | 5.31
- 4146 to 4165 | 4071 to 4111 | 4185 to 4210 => 1.5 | 5.31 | 5.16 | 5.8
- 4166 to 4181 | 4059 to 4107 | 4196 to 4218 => 0.9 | 5.29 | 5.44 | 5.98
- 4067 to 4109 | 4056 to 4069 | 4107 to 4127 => 0.8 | 5.34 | 5.32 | 5.51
